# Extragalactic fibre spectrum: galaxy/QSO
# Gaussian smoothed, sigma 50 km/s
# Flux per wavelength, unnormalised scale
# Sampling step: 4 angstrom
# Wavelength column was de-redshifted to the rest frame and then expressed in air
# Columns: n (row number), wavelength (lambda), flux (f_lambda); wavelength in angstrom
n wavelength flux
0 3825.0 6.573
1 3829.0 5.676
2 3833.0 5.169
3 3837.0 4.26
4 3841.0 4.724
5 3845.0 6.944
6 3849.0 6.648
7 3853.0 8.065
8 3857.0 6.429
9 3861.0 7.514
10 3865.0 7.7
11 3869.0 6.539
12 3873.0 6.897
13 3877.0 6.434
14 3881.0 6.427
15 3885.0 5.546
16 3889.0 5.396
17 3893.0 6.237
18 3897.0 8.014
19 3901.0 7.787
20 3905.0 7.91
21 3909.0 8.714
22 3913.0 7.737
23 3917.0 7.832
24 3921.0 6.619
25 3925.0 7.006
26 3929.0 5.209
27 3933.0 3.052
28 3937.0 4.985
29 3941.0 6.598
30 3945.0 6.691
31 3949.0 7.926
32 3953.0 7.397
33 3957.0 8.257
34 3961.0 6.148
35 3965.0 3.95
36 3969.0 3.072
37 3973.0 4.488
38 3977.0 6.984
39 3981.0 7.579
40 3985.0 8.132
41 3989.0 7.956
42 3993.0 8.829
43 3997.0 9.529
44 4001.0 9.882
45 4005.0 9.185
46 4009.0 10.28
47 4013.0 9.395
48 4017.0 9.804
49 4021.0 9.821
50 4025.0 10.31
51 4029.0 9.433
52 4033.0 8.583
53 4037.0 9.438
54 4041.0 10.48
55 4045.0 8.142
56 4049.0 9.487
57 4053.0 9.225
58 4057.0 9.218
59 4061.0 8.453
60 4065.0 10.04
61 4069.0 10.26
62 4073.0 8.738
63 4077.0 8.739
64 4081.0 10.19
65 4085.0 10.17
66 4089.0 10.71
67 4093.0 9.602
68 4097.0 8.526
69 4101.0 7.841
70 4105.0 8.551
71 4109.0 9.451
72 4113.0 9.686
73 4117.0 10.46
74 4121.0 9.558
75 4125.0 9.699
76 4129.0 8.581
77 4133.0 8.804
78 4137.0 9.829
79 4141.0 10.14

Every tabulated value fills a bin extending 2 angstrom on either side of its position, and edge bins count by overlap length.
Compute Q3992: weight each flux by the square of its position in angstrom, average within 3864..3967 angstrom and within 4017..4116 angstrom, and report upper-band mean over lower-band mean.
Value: 1.53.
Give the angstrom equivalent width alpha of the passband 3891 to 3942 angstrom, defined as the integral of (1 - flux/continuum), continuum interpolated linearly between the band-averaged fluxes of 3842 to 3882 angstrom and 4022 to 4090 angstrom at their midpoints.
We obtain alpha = 5.8 angstrom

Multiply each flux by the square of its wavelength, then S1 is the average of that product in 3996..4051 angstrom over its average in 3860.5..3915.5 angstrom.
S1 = 1.45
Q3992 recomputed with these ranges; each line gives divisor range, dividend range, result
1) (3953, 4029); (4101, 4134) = 1.23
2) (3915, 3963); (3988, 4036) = 1.51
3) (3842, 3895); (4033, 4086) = 1.56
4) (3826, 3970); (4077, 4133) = 1.62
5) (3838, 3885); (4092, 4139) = 1.57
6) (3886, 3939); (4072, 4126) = 1.56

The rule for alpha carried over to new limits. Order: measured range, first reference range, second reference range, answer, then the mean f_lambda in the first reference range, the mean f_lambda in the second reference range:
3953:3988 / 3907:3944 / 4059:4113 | 5.0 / 6.42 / 9.34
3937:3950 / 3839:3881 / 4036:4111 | 1.8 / 6.77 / 9.33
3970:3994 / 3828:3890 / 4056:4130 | 2.6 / 6.3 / 9.41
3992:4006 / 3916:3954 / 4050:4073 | -2.8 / 6.26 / 9.38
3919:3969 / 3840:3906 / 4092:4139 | 9.8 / 6.79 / 9.21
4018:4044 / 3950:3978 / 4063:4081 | -4.9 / 5.79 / 9.53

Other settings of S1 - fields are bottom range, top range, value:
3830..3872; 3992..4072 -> 1.63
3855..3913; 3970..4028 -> 1.31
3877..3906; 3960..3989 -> 0.92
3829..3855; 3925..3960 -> 1.12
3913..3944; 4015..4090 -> 1.68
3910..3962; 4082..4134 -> 1.54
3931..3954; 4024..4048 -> 1.62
